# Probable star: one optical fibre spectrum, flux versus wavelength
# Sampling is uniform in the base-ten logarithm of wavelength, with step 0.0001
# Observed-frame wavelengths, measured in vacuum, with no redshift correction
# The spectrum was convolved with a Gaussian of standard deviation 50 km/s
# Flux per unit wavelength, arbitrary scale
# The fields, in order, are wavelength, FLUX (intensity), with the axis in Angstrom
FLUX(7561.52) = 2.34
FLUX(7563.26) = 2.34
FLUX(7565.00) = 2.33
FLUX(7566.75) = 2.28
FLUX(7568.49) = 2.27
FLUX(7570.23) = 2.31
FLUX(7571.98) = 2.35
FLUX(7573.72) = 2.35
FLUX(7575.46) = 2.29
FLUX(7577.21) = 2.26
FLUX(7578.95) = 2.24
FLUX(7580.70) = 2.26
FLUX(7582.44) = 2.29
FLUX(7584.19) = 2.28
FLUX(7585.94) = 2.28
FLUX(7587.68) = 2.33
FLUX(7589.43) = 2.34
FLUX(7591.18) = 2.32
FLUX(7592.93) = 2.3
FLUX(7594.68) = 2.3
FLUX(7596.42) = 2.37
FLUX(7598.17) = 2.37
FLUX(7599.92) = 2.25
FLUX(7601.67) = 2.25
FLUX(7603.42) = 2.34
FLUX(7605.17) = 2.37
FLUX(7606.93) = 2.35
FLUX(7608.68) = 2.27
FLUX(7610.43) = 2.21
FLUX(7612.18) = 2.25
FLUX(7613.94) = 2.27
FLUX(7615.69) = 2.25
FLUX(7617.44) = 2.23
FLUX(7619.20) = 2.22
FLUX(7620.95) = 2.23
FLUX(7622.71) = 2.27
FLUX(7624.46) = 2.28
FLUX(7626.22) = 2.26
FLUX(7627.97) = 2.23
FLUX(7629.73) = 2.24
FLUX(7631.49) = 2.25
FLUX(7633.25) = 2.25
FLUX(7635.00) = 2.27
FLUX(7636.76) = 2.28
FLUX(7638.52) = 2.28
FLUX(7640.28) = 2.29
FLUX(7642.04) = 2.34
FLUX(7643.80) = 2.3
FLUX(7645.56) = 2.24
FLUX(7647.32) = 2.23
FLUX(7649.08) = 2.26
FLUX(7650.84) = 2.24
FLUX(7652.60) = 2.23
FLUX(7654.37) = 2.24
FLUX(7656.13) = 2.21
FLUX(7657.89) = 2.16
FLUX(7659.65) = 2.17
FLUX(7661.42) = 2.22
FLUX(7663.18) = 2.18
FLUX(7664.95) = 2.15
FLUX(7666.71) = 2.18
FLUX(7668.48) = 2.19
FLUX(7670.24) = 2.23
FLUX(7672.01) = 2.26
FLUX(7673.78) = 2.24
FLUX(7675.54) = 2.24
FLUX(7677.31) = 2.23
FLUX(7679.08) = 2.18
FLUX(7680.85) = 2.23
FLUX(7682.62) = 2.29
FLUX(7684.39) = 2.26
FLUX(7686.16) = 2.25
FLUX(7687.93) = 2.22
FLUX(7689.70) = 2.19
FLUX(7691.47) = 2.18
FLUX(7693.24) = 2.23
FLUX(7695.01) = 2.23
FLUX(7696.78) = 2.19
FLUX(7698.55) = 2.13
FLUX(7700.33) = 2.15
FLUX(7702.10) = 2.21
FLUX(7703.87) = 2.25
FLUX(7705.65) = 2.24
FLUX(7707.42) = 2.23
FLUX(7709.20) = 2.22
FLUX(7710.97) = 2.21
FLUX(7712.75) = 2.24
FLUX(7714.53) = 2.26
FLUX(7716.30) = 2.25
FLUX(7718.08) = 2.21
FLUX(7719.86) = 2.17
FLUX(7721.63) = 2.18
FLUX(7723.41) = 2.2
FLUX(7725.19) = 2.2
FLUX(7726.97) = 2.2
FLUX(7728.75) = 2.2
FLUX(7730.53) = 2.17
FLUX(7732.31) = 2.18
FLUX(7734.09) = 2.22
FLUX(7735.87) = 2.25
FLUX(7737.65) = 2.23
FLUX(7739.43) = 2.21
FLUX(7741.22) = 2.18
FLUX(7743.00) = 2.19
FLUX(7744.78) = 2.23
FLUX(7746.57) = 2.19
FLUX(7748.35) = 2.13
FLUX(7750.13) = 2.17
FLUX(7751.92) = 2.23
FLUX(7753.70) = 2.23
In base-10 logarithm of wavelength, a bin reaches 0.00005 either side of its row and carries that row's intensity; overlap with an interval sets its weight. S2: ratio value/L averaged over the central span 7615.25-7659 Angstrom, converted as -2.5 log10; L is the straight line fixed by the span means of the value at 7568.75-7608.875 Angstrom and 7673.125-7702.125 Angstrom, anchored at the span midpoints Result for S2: 0.005 mag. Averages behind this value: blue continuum 2.31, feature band 2.25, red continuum 2.21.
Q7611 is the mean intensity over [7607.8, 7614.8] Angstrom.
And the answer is 2.25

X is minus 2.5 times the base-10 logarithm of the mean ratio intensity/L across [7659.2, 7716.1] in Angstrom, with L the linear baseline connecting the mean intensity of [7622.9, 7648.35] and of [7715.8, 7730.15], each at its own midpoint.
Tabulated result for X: 0.01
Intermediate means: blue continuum 2.27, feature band 2.22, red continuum 2.2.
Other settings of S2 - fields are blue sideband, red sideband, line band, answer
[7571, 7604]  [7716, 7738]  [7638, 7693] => 0.009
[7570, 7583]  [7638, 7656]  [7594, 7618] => -0.006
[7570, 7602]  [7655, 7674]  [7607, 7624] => 0.006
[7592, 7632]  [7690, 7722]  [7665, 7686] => 0.002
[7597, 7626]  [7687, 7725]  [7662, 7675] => 0.014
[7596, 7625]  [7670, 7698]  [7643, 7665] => 0.014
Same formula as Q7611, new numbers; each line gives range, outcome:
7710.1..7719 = 2.23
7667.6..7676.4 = 2.23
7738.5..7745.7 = 2.2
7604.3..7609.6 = 2.33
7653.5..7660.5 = 2.2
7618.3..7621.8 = 2.22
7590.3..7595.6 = 2.31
